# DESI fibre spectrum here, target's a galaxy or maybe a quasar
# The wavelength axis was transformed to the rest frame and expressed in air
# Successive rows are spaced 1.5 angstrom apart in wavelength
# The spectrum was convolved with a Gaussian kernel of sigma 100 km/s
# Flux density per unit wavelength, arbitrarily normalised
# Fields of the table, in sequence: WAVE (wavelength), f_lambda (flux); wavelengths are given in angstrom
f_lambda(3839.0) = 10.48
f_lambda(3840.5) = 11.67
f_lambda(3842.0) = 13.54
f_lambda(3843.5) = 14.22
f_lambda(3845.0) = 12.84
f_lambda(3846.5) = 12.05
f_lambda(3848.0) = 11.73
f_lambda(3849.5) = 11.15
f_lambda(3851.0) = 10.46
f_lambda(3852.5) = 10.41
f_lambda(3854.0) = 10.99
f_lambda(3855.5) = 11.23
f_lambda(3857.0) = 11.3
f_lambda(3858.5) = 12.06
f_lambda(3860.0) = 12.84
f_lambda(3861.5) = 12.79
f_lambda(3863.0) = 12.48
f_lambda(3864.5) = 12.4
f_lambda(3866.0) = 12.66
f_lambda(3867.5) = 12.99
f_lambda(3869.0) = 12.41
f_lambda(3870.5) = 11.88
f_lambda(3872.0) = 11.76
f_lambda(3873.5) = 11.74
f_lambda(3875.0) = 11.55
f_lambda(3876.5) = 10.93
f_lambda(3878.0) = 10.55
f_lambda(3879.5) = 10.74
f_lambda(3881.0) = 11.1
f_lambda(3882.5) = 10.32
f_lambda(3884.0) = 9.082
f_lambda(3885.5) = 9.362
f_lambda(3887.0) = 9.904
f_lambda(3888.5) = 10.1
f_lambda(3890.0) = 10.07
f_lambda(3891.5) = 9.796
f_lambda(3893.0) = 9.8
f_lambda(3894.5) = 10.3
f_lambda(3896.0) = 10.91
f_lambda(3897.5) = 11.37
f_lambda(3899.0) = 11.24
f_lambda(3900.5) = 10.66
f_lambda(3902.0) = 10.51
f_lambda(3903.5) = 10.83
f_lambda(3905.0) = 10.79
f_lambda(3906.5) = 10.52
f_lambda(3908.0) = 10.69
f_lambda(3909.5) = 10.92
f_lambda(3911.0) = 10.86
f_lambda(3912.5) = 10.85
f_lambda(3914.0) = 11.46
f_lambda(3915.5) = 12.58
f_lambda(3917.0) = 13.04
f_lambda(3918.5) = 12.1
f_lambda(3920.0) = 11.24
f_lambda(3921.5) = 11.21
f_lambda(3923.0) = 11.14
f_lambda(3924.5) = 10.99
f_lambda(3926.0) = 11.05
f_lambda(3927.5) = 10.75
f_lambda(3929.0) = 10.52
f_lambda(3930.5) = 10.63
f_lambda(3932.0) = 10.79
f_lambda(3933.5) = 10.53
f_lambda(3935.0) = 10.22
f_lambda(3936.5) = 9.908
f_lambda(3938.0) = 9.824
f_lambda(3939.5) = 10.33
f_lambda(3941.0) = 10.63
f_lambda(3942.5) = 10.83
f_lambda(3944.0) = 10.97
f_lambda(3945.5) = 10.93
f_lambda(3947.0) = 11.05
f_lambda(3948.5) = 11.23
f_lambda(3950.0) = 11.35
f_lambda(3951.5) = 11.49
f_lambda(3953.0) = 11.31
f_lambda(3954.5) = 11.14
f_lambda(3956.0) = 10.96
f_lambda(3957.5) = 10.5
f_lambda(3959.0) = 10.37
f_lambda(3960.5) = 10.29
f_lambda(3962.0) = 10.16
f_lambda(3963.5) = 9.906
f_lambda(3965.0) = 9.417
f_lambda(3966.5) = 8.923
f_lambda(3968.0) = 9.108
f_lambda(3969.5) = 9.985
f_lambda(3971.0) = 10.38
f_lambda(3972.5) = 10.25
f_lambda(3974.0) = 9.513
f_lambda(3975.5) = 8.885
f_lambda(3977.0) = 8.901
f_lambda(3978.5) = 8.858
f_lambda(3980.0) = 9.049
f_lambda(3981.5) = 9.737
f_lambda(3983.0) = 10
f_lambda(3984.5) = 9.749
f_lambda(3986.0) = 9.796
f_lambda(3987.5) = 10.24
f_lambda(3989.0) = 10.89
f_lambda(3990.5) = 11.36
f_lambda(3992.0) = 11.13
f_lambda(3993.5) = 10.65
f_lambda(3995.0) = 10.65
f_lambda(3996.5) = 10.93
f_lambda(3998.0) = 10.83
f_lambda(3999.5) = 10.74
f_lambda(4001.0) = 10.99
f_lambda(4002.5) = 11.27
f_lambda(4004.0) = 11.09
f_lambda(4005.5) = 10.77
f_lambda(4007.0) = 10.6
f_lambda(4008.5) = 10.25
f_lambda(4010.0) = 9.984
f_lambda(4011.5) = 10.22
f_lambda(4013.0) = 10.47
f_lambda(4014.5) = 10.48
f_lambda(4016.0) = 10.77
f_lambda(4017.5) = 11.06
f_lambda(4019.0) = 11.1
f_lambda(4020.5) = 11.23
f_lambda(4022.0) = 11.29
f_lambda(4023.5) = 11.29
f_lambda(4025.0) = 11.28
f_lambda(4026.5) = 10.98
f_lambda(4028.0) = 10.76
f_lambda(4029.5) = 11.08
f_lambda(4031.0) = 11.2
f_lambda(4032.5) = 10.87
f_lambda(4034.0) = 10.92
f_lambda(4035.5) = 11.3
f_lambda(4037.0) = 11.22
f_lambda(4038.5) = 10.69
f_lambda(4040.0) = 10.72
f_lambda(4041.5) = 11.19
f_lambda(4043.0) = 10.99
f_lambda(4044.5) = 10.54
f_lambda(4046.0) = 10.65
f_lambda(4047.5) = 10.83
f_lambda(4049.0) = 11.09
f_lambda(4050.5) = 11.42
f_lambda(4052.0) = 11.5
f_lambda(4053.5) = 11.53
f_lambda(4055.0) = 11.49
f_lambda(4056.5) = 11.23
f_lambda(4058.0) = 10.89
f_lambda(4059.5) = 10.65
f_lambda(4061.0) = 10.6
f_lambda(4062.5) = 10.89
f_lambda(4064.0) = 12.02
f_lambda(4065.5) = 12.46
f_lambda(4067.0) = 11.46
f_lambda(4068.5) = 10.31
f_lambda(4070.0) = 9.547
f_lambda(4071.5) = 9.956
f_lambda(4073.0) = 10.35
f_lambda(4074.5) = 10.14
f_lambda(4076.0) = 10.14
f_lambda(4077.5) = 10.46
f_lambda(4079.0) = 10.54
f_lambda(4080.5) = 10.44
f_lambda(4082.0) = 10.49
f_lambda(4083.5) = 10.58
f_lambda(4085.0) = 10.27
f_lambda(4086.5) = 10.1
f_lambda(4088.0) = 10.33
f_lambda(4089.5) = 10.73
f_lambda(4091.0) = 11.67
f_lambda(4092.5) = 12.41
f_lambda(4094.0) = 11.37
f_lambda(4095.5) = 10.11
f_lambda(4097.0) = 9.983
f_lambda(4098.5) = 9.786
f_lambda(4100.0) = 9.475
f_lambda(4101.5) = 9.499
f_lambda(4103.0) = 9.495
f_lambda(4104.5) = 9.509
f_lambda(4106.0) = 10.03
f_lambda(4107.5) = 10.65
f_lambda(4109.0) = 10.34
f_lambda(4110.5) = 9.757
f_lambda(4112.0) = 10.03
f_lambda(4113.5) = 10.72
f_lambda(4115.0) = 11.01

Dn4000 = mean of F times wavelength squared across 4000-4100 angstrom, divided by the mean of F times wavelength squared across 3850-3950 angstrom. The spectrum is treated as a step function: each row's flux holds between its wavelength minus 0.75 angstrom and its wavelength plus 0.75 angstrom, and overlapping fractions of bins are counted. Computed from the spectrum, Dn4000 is 1.06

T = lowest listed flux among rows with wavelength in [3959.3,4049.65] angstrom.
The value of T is 8.858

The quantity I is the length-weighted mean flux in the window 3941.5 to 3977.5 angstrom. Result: 10.3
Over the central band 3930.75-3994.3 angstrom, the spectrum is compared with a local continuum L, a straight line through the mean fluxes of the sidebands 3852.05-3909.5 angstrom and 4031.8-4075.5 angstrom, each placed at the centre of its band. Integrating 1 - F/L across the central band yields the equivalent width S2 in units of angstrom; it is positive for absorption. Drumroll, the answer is 4.3 angstrom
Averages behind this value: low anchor 11.1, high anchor 10.9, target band 10.3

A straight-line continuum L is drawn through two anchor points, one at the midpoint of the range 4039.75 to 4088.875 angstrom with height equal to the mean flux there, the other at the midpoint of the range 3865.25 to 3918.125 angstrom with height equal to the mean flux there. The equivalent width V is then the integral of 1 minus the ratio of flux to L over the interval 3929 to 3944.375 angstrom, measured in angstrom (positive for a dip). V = 0.7 angstrom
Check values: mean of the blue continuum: 11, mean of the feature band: 10.5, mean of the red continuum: 10.8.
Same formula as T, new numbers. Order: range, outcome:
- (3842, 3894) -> 9.082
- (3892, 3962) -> 9.8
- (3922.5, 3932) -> 10.52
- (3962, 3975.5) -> 8.885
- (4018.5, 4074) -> 9.547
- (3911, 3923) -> 10.85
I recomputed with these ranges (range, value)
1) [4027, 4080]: 10.9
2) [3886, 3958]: 10.8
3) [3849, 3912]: 11.1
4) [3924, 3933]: 10.8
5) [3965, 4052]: 10.5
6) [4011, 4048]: 10.9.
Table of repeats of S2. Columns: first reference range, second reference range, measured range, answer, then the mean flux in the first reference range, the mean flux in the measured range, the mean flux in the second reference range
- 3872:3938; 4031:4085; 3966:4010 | 2.6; 10.8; 10.2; 10.9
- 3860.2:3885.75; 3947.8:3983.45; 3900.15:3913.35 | 0.3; 11.5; 10.7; 10.1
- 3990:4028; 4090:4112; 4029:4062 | -1.2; 10.9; 11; 10.3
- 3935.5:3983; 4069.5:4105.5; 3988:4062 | -4.9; 10.2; 10.9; 10.3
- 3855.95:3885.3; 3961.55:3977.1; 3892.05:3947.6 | -1.5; 11.6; 10.9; 9.6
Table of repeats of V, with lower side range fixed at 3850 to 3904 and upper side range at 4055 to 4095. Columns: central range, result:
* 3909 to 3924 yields -0.7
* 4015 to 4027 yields -0.3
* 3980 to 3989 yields 0.8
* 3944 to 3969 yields 1.0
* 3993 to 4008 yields 0.1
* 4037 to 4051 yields -0.1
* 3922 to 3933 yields 0.2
